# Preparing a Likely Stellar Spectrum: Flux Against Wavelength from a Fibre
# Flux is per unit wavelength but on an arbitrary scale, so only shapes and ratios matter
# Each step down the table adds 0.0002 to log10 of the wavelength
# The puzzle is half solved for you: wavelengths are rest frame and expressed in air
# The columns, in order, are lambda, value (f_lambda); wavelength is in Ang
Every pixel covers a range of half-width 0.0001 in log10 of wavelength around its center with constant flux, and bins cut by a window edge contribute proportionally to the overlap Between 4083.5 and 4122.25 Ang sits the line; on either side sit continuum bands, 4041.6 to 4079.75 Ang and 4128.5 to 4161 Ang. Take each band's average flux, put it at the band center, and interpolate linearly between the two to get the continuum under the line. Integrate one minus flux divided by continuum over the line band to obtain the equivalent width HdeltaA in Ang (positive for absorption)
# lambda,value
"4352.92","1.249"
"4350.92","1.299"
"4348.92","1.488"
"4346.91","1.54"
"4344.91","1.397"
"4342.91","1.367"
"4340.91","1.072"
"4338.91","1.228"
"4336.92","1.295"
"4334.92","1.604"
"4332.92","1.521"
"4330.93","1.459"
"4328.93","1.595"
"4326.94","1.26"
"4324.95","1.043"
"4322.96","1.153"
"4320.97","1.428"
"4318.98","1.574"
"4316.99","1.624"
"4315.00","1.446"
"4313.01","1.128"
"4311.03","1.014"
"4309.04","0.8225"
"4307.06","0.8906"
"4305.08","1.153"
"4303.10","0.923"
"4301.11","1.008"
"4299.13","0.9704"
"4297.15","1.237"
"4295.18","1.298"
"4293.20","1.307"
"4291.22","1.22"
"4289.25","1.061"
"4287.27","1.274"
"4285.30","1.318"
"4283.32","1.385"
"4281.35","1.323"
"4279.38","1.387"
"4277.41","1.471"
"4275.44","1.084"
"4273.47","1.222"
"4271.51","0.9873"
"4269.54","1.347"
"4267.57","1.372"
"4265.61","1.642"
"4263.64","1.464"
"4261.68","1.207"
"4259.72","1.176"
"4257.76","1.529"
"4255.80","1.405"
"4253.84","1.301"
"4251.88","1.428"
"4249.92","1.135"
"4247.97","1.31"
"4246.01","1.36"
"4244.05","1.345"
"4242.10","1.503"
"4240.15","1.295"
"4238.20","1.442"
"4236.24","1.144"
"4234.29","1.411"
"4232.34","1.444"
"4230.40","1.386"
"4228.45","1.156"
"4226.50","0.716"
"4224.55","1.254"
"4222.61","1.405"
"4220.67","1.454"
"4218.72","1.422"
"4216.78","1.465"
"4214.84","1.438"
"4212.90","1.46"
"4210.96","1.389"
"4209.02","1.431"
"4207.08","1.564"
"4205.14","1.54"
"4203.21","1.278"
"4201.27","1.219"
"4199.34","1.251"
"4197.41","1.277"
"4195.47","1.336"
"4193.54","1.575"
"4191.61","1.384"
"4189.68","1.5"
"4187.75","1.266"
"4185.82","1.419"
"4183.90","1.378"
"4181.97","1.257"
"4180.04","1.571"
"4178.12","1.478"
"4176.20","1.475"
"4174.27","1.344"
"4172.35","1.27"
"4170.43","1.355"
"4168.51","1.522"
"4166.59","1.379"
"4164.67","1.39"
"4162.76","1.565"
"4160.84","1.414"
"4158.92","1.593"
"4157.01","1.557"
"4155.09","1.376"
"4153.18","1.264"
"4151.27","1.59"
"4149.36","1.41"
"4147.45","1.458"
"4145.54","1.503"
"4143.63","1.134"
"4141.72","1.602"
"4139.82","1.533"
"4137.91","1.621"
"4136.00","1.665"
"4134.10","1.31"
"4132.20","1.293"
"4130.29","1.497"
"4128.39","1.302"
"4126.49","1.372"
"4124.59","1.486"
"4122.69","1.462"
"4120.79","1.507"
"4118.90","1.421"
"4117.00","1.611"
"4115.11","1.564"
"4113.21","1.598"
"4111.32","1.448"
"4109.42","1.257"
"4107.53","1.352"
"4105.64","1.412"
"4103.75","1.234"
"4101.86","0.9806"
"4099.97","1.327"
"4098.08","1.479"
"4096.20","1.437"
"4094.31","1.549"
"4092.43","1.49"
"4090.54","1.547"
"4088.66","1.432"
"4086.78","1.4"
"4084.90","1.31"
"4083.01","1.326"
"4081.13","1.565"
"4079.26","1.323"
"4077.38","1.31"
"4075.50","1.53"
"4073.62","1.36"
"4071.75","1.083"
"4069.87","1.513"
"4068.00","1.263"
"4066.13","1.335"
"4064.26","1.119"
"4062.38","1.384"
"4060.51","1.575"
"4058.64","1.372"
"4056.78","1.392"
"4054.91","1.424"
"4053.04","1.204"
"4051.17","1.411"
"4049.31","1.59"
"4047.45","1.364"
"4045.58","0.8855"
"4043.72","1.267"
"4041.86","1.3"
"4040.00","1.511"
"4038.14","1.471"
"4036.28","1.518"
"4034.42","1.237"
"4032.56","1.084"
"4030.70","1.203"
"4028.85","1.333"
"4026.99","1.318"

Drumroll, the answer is -0.6 Ang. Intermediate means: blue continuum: 1.33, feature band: 1.42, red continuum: 1.46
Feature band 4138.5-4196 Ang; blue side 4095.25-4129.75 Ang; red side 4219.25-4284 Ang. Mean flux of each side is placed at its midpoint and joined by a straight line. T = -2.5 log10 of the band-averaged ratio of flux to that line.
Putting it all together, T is -0.05 mag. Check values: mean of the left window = 1.4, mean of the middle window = 1.43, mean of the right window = 1.32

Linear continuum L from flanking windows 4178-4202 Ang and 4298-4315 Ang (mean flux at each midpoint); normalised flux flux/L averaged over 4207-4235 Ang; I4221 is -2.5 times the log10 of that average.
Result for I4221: -0.059 mag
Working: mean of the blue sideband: 1.38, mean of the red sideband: 1.02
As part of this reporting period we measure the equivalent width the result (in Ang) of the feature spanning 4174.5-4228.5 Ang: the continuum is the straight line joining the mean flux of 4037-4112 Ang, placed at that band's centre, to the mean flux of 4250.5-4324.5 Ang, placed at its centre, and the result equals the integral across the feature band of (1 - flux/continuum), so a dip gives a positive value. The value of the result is -3.0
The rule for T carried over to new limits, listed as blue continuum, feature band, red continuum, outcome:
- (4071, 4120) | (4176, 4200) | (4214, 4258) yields -0.03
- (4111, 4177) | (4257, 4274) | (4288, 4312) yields -0.15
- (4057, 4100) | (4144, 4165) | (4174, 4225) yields -0.04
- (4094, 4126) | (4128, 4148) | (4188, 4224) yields -0.03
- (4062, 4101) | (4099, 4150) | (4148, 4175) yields -0.01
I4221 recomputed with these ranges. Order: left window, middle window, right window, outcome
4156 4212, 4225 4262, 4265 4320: 0.01 mag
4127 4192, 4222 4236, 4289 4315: 0.02 mag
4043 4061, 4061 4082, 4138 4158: 0.01 mag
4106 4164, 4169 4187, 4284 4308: -0.02 mag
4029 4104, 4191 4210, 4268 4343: -0.07 mag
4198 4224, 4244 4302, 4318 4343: 0.08 mag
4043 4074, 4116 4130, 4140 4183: -0.05 mag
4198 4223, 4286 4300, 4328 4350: 0.18 mag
